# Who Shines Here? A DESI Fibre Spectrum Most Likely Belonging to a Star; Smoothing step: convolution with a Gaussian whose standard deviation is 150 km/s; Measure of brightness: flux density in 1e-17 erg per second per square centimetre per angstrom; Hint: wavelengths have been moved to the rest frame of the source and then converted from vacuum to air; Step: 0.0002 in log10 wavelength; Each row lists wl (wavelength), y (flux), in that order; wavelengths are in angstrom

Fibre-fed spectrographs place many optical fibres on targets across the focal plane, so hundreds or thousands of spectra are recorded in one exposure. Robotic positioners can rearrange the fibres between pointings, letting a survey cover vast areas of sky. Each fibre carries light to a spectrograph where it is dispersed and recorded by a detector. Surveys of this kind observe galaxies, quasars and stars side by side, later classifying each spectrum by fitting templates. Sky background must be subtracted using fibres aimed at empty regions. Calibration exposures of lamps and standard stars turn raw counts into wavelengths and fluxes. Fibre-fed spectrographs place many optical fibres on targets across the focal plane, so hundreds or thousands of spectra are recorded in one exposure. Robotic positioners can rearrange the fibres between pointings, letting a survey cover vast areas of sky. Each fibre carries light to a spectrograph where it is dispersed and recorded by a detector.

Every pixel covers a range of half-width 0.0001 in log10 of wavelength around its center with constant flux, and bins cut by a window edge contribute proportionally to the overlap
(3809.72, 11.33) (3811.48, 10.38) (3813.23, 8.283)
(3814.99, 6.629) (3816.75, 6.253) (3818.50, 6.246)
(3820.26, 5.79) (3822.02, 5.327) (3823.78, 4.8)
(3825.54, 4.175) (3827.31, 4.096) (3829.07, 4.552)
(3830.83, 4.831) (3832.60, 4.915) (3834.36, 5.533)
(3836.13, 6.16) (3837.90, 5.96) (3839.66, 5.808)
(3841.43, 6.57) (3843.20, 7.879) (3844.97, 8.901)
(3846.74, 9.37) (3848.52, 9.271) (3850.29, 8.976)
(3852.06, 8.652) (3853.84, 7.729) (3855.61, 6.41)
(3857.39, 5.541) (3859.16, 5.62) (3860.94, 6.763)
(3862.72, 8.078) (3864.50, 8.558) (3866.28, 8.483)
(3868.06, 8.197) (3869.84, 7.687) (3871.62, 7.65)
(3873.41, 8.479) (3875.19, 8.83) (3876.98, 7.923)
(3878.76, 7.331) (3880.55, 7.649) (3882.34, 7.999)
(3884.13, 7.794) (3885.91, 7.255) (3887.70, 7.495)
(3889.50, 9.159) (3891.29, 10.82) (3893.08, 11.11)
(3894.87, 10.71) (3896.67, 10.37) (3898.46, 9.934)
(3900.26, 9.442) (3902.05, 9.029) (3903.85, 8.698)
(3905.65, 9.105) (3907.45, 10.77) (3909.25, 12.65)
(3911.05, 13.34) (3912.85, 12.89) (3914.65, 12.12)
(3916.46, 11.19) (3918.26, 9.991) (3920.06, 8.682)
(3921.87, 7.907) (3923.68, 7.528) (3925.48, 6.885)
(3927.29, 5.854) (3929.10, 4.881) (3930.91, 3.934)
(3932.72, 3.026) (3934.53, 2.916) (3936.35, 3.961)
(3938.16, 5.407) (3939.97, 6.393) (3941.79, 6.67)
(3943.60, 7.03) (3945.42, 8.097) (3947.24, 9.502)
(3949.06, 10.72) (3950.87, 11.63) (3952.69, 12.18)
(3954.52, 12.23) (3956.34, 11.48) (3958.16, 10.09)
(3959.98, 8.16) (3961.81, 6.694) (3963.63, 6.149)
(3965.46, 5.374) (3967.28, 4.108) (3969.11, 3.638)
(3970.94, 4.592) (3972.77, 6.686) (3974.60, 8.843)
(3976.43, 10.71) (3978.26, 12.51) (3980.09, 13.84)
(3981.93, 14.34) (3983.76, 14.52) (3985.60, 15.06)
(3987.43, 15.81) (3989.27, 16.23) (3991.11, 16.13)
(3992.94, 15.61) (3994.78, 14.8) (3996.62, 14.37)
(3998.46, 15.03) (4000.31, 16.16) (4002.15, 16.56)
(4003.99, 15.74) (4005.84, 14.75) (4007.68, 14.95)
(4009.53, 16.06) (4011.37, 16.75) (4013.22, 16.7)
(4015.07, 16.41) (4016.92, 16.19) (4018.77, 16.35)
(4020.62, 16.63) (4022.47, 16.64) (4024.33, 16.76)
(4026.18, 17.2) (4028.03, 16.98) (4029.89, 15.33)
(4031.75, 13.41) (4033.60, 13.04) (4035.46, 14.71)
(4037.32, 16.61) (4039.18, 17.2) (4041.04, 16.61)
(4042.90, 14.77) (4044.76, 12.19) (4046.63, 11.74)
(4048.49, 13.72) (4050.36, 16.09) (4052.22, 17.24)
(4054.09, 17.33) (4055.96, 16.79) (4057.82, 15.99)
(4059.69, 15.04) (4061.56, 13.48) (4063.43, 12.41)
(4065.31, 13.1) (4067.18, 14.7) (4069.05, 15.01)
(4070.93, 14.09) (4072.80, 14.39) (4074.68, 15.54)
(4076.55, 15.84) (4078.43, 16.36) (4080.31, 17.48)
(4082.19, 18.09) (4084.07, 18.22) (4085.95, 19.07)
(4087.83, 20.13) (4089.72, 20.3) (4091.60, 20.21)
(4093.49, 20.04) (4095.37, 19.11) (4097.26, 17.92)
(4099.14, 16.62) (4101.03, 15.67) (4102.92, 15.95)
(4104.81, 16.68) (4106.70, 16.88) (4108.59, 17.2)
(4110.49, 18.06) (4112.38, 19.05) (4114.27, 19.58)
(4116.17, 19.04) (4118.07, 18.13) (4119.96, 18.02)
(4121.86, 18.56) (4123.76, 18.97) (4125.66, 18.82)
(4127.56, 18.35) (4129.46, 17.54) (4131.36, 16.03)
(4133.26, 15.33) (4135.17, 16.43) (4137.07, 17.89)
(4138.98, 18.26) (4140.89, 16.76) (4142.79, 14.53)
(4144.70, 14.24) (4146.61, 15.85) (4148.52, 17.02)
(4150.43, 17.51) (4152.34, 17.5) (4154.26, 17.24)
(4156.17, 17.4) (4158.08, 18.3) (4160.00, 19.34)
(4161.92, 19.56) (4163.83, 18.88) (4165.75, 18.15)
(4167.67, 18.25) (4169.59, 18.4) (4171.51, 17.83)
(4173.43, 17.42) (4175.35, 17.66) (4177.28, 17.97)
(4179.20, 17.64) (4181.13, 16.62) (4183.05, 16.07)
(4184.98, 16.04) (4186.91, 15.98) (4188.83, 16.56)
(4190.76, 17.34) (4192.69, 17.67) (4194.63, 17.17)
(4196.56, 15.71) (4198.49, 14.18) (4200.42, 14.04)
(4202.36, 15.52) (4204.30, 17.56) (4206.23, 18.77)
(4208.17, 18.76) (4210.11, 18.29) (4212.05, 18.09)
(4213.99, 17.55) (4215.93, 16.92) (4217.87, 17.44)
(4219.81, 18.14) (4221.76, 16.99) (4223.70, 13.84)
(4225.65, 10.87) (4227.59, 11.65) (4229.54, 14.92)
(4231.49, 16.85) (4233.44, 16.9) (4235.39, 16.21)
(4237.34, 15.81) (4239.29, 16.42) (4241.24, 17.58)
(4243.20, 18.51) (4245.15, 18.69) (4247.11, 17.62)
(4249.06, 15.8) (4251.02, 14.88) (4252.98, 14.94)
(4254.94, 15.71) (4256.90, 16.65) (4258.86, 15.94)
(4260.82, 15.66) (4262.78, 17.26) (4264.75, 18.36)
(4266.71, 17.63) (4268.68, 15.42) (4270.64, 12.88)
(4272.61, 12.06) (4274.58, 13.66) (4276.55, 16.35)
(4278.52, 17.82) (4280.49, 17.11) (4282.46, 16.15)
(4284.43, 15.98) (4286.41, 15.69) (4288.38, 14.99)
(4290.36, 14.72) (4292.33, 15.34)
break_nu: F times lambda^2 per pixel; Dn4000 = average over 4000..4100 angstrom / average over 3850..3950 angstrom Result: 2.12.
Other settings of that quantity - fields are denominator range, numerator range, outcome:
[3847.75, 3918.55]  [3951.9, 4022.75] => 1.50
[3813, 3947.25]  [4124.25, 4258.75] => 2.57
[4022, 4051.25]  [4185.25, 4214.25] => 1.20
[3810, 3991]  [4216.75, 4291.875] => 2.26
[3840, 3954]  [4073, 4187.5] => 2.37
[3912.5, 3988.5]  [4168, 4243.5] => 2.17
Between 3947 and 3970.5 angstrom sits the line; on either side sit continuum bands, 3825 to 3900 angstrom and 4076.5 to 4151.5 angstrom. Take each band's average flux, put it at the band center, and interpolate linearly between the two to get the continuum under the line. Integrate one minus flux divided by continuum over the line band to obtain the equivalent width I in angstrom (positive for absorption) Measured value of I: 5.9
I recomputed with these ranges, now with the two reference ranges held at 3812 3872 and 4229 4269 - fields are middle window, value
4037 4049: -3.11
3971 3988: -3.19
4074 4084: -3.47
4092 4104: -4.37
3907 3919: -4.86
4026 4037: -3.60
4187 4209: -1.80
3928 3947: 7.76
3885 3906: -3.56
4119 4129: -3.62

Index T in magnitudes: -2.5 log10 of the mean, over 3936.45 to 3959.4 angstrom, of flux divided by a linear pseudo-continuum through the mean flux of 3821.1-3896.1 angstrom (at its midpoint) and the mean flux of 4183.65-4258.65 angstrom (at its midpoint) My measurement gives 0.06 mag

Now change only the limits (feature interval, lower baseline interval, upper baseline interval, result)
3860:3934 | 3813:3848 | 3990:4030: 0.12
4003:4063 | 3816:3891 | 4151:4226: -0.24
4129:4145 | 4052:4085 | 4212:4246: -0.04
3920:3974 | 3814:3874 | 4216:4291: 0.27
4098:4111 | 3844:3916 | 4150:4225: -0.12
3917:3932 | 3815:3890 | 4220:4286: 0.22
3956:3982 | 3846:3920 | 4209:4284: 0.29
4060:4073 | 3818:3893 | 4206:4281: -0.15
